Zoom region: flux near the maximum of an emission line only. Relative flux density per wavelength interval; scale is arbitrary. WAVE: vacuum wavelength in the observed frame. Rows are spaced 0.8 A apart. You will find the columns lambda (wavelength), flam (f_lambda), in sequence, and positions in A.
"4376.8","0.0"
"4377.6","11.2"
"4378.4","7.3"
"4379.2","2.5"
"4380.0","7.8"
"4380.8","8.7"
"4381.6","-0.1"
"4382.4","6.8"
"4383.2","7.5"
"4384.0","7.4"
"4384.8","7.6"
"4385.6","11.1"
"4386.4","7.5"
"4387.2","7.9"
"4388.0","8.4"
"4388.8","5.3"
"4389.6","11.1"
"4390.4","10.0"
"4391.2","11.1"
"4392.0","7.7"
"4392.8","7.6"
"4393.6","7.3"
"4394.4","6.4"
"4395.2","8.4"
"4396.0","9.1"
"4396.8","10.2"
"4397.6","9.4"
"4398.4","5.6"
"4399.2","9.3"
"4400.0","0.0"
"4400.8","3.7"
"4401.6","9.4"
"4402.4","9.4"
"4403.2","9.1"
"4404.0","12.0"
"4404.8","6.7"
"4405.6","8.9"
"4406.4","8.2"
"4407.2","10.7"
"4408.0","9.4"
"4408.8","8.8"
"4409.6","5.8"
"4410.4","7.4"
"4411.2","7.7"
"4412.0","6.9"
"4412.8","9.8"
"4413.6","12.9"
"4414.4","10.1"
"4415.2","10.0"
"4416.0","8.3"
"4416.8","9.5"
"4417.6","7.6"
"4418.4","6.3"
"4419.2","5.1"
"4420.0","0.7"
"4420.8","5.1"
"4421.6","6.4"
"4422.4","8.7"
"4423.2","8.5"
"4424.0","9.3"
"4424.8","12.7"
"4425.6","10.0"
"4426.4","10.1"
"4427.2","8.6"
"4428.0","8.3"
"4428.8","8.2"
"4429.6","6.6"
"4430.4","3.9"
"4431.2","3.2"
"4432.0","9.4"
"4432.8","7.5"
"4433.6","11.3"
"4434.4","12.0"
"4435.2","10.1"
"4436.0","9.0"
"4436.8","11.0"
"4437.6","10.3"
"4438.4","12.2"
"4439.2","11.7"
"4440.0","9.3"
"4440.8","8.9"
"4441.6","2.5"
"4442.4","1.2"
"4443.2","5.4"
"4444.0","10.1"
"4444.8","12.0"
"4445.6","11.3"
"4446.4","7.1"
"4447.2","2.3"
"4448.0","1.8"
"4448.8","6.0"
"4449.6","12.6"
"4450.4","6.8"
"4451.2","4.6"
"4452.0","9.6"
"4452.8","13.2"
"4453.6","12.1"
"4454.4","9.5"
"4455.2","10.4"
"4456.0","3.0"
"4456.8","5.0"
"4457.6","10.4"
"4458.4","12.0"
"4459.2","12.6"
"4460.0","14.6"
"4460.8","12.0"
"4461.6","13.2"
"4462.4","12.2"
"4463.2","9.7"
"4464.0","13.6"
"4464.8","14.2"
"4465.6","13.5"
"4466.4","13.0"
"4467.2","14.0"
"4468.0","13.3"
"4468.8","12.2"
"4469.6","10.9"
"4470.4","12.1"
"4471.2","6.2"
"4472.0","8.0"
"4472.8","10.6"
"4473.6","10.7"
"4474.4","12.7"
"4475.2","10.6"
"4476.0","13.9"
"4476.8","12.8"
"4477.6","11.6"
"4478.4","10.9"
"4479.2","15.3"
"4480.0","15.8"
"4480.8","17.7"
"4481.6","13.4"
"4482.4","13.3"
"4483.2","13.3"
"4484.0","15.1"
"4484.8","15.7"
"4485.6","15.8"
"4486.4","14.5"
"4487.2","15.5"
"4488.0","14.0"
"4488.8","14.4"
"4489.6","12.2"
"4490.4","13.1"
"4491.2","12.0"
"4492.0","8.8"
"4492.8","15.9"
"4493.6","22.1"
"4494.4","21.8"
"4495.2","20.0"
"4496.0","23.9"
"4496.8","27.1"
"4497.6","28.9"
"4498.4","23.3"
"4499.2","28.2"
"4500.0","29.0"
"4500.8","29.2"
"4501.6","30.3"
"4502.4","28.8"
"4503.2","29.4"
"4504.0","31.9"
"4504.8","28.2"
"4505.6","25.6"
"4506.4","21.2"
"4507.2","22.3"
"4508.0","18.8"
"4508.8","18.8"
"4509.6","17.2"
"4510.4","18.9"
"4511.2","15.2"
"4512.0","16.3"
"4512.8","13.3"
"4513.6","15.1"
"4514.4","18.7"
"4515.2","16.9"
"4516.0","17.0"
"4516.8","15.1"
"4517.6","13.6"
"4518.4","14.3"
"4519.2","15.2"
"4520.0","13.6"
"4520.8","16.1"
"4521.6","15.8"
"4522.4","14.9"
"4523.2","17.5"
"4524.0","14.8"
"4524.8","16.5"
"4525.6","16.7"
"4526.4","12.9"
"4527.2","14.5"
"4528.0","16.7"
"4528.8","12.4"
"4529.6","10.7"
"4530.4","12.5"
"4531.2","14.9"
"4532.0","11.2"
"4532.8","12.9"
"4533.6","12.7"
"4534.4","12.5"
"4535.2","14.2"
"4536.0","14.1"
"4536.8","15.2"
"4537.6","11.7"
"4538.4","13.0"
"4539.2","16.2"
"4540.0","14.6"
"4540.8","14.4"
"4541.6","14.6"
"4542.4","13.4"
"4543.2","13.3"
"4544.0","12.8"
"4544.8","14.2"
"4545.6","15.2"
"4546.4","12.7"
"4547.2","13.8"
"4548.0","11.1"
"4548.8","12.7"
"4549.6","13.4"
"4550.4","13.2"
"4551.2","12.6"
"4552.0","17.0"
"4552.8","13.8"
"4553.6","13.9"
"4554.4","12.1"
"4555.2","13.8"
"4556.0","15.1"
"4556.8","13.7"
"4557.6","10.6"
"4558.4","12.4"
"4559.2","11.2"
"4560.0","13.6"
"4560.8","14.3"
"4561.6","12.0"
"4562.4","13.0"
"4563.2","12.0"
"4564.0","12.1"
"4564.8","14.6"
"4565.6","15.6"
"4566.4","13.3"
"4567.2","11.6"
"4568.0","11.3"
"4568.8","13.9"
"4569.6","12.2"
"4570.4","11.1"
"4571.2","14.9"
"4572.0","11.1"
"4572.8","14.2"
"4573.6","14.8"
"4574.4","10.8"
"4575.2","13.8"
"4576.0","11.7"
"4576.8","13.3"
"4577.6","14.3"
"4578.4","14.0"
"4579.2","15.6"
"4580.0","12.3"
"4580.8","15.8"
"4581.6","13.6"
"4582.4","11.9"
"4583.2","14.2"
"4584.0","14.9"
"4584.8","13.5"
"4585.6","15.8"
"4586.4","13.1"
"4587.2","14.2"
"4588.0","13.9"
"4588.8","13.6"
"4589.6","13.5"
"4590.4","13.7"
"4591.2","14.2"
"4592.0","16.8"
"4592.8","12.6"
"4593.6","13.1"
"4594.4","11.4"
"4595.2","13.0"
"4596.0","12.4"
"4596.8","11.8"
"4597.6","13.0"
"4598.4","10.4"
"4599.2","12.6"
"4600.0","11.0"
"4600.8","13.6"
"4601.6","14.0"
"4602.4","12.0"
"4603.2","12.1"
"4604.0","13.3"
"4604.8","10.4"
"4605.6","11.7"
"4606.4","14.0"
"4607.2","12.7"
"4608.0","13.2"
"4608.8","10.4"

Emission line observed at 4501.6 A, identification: Lyman alpha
